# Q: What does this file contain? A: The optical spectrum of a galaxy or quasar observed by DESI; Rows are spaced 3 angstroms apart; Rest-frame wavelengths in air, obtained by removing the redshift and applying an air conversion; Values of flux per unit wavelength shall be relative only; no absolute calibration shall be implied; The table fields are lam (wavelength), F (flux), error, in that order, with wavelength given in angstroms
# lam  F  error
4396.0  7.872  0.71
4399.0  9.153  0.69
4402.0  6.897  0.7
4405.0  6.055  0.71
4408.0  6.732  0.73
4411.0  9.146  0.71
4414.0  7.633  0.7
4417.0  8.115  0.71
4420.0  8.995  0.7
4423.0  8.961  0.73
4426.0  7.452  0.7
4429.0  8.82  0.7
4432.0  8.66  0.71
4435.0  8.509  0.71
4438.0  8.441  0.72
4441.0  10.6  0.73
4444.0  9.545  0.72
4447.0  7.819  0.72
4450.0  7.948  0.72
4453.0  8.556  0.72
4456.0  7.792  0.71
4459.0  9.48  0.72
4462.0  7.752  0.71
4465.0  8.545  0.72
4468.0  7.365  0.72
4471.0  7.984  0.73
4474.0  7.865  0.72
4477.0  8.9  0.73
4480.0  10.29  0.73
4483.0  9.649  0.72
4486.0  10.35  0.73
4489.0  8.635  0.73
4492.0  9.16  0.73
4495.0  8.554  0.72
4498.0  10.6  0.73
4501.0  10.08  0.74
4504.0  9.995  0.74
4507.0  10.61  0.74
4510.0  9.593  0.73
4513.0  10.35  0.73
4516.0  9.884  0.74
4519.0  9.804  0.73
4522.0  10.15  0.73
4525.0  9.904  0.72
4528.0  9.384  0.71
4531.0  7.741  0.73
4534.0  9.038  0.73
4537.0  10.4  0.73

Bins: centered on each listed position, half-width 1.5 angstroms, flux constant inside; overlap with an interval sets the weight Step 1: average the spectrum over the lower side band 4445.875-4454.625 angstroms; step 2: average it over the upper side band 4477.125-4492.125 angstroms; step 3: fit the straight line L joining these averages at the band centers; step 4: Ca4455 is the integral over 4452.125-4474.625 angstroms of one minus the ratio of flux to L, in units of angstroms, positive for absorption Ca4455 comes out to 1.3 angstroms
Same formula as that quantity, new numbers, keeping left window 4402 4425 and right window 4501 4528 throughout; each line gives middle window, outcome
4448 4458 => 0.6 angstroms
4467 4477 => 1.3 angstroms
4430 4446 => -1.4 angstroms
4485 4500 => 0.1 angstroms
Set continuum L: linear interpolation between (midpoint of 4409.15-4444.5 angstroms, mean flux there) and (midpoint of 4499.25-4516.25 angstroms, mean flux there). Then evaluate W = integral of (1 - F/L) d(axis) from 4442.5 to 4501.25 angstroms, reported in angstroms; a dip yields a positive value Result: 4.2 angstroms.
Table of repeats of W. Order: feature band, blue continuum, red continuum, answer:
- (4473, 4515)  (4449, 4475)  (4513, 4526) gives -2.1 angstroms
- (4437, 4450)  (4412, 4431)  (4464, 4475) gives -1.3 angstroms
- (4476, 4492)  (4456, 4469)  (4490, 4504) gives -0.8 angstroms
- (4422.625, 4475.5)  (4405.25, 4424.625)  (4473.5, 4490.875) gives 1.8 angstroms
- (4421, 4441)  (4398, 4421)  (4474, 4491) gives -0.9 angstroms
